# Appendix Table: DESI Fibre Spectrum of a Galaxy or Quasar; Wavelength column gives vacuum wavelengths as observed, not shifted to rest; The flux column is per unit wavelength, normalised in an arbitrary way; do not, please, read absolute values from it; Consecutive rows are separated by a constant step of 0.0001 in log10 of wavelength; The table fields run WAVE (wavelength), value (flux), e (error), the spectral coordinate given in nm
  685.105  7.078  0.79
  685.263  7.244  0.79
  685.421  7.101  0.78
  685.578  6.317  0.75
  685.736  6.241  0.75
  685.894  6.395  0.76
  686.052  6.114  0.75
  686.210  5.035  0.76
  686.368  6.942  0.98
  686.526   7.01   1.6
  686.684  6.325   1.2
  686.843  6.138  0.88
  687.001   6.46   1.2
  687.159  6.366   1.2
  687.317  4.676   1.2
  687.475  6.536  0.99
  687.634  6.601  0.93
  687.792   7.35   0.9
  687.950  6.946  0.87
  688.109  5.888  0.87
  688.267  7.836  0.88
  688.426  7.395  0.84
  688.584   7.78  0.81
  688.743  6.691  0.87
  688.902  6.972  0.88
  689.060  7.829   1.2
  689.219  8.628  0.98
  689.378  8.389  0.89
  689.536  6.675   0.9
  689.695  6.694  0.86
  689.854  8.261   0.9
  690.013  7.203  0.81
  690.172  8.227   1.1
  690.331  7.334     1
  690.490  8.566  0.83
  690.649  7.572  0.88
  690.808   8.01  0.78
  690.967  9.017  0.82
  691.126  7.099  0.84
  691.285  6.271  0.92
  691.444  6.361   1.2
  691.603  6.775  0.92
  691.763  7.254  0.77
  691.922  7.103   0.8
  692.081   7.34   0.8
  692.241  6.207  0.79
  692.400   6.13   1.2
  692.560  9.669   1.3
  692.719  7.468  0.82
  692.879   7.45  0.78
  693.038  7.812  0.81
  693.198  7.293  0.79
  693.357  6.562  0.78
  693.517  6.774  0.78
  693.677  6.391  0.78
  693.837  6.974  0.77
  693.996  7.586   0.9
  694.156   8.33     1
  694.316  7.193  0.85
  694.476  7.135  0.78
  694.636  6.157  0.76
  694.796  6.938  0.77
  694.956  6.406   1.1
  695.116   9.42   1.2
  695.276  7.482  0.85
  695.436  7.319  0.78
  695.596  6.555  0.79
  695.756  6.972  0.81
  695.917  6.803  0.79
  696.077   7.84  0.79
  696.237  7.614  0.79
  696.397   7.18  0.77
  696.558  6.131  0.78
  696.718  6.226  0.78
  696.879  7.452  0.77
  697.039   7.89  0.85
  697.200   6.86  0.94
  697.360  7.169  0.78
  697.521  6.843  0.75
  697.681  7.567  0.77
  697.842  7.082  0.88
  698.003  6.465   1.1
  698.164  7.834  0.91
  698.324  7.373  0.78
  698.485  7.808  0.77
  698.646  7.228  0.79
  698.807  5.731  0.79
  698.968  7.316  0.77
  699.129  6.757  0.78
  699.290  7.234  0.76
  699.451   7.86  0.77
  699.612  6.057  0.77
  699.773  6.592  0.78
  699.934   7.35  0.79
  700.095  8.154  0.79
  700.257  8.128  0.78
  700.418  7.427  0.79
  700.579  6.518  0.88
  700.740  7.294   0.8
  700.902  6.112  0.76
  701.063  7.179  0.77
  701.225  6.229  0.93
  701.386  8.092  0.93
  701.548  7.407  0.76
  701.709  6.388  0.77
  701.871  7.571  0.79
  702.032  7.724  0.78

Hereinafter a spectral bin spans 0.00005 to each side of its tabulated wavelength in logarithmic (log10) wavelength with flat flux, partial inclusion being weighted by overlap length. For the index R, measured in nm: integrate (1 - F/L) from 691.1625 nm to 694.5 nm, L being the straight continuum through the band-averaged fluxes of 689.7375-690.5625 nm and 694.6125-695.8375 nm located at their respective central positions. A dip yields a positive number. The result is 0.16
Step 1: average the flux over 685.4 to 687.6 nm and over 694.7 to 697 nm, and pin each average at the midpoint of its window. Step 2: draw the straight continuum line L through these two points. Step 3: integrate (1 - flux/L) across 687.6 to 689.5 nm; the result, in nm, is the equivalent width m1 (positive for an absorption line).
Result -0.27 nm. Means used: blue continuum 6.25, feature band 7.36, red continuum 7.17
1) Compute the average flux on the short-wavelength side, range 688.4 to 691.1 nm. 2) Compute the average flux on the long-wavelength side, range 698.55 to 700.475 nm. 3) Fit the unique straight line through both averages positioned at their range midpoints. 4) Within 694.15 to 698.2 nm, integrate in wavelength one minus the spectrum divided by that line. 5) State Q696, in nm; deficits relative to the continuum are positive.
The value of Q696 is 0.10 nm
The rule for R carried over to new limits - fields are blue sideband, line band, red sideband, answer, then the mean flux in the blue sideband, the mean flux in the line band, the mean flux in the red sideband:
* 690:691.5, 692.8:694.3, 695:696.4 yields 0.06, 7.6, 7.24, 7.46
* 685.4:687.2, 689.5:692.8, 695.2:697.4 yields -0.34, 6.35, 7.4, 7.11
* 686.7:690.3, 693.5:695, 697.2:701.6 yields 0.02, 7.06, 7.01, 7.13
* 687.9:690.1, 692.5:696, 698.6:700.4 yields -0.02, 7.38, 7.29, 7.14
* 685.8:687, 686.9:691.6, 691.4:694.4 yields -0.37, 6.29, 7.22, 7.2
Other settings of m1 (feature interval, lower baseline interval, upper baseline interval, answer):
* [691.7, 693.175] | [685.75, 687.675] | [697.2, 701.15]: -0.167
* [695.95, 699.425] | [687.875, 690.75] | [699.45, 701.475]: 0.042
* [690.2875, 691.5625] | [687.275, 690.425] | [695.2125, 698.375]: -0.054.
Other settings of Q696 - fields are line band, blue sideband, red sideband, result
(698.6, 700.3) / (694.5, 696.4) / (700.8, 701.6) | -0.01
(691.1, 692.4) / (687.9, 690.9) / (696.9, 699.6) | 0.12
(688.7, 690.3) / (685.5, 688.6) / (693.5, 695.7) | -0.20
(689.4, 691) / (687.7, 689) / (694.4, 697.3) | -0.14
